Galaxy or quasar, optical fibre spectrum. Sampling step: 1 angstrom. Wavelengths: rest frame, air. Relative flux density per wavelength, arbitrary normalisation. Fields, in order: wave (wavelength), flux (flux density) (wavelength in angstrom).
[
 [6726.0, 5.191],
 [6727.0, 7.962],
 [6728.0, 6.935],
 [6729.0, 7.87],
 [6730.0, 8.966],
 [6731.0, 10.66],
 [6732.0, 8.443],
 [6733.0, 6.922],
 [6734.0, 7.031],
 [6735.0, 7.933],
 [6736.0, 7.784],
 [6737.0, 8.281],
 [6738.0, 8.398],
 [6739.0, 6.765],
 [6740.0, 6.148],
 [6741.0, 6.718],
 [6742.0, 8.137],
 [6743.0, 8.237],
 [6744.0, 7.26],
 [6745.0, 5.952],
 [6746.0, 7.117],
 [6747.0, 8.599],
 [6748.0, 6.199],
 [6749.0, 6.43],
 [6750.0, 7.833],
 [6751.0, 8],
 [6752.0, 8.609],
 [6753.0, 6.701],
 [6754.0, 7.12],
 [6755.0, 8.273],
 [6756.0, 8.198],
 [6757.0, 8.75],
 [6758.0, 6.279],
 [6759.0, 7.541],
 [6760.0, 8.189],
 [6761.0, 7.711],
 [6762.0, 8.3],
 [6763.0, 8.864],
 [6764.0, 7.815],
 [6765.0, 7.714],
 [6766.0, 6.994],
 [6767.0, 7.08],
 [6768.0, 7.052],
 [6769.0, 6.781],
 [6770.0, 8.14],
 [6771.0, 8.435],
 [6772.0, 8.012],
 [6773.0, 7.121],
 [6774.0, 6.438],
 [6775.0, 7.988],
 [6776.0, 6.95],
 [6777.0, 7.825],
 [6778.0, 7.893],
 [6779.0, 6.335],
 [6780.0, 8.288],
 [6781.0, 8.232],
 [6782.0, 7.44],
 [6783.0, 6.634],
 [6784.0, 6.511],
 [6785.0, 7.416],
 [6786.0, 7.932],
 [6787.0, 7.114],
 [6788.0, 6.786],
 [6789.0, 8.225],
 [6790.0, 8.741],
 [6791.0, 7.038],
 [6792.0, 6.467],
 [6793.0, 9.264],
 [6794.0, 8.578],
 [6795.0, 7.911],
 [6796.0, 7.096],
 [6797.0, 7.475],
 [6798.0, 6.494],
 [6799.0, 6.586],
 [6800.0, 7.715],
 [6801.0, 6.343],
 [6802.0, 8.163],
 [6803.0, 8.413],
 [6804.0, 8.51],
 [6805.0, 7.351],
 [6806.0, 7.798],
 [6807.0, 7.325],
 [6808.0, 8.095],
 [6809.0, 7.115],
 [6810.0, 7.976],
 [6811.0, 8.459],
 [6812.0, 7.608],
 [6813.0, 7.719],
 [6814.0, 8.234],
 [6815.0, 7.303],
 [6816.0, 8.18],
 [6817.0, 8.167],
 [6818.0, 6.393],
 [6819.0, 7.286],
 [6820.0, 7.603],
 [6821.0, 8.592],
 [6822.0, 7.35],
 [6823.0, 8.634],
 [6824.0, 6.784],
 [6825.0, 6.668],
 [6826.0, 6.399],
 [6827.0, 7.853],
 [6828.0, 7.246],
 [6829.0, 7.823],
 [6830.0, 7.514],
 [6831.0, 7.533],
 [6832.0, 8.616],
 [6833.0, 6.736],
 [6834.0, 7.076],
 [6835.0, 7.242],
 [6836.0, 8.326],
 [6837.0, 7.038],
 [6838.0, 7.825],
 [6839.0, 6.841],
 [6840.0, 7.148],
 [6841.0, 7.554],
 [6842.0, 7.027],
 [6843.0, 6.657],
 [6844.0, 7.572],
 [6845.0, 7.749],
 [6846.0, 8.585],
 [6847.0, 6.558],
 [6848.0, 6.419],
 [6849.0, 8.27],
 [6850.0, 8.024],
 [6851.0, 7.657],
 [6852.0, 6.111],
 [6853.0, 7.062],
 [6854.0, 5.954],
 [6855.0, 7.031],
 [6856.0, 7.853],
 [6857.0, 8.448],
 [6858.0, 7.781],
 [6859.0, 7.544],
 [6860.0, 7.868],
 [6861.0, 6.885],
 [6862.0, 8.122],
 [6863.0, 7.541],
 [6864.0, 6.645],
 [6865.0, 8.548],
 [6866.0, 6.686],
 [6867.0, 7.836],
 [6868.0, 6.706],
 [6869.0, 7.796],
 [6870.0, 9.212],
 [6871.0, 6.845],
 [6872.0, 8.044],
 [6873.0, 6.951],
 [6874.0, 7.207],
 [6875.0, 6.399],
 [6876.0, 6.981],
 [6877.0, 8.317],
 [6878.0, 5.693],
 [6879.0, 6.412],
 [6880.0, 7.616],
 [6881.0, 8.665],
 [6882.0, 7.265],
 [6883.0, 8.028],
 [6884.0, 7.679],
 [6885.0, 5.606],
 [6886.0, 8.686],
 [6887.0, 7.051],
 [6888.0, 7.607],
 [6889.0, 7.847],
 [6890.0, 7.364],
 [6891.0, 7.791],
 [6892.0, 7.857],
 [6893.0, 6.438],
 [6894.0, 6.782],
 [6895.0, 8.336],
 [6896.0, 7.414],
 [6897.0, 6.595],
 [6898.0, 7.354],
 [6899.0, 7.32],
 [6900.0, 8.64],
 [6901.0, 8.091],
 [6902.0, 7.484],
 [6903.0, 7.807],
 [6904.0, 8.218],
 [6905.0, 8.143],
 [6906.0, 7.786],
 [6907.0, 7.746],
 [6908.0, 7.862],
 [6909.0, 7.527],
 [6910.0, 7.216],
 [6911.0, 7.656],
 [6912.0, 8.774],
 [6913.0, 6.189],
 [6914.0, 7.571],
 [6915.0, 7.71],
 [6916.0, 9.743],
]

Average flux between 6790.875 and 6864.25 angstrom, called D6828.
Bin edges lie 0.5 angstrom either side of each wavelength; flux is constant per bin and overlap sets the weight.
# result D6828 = 7.5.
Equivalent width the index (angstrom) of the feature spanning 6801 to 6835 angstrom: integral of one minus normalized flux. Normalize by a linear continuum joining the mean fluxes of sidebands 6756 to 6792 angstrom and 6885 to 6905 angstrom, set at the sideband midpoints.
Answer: -0.3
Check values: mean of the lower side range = 7.55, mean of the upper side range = 7.58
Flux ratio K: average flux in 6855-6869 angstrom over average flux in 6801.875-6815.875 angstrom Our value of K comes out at 1.0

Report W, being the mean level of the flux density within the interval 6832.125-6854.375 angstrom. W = 7.28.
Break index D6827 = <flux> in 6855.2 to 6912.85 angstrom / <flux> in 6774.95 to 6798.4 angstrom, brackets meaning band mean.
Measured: 1.0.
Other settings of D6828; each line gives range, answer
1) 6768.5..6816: 7.59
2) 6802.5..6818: 7.84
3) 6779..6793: 7.47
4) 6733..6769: 7.52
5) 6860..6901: 7.43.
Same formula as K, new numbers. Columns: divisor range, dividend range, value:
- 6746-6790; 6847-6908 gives 0.99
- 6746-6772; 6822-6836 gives 0.97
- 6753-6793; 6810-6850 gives 0.99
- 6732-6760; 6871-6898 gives 0.98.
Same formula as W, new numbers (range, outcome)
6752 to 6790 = 7.57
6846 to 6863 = 7.39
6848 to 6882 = 7.4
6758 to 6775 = 7.61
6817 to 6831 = 7.43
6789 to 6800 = 7.6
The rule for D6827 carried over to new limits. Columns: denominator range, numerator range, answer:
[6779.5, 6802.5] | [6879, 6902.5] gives 1.00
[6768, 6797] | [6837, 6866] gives 0.98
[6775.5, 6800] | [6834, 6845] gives 0.98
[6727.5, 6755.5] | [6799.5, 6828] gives 1.00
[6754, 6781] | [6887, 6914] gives 0.99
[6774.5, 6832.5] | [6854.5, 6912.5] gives 0.99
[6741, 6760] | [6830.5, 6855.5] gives 0.97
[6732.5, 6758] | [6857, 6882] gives 1.00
